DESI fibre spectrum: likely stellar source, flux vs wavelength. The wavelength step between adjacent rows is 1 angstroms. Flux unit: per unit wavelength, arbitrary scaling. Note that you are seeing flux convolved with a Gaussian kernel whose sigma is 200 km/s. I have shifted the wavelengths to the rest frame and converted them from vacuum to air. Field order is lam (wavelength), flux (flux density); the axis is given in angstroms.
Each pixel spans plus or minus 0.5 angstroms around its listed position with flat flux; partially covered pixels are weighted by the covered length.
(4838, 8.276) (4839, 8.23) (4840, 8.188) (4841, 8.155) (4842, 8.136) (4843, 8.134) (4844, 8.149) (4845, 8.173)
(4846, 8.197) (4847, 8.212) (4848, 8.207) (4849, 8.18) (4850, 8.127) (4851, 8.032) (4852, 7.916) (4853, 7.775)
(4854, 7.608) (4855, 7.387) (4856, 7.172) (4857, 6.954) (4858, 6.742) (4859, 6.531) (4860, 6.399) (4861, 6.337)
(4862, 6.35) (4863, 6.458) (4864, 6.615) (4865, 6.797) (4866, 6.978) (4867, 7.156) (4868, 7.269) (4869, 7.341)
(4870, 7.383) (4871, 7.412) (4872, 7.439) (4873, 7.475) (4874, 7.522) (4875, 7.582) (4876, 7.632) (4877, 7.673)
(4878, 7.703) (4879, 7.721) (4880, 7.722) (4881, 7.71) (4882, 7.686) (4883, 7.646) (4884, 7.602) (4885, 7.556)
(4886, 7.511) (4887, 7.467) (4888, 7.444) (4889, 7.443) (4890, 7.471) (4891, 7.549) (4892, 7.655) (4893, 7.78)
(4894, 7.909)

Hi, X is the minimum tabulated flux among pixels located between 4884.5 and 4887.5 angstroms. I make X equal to 7.467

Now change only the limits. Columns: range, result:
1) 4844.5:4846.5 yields 8.173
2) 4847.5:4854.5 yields 7.608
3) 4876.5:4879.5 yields 7.673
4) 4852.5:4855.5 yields 7.387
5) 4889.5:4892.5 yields 7.471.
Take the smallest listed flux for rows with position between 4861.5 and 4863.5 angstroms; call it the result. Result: 6.35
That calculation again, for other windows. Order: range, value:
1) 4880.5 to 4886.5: 7.511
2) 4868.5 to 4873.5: 7.341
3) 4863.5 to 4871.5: 6.615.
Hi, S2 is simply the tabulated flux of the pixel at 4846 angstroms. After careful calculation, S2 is 8.197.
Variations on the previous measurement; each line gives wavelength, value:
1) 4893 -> 7.78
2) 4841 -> 8.155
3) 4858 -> 6.742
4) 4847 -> 8.212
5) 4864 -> 6.615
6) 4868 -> 7.269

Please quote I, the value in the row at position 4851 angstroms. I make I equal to 8.032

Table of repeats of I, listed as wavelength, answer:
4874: 7.522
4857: 6.954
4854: 7.608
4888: 7.444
